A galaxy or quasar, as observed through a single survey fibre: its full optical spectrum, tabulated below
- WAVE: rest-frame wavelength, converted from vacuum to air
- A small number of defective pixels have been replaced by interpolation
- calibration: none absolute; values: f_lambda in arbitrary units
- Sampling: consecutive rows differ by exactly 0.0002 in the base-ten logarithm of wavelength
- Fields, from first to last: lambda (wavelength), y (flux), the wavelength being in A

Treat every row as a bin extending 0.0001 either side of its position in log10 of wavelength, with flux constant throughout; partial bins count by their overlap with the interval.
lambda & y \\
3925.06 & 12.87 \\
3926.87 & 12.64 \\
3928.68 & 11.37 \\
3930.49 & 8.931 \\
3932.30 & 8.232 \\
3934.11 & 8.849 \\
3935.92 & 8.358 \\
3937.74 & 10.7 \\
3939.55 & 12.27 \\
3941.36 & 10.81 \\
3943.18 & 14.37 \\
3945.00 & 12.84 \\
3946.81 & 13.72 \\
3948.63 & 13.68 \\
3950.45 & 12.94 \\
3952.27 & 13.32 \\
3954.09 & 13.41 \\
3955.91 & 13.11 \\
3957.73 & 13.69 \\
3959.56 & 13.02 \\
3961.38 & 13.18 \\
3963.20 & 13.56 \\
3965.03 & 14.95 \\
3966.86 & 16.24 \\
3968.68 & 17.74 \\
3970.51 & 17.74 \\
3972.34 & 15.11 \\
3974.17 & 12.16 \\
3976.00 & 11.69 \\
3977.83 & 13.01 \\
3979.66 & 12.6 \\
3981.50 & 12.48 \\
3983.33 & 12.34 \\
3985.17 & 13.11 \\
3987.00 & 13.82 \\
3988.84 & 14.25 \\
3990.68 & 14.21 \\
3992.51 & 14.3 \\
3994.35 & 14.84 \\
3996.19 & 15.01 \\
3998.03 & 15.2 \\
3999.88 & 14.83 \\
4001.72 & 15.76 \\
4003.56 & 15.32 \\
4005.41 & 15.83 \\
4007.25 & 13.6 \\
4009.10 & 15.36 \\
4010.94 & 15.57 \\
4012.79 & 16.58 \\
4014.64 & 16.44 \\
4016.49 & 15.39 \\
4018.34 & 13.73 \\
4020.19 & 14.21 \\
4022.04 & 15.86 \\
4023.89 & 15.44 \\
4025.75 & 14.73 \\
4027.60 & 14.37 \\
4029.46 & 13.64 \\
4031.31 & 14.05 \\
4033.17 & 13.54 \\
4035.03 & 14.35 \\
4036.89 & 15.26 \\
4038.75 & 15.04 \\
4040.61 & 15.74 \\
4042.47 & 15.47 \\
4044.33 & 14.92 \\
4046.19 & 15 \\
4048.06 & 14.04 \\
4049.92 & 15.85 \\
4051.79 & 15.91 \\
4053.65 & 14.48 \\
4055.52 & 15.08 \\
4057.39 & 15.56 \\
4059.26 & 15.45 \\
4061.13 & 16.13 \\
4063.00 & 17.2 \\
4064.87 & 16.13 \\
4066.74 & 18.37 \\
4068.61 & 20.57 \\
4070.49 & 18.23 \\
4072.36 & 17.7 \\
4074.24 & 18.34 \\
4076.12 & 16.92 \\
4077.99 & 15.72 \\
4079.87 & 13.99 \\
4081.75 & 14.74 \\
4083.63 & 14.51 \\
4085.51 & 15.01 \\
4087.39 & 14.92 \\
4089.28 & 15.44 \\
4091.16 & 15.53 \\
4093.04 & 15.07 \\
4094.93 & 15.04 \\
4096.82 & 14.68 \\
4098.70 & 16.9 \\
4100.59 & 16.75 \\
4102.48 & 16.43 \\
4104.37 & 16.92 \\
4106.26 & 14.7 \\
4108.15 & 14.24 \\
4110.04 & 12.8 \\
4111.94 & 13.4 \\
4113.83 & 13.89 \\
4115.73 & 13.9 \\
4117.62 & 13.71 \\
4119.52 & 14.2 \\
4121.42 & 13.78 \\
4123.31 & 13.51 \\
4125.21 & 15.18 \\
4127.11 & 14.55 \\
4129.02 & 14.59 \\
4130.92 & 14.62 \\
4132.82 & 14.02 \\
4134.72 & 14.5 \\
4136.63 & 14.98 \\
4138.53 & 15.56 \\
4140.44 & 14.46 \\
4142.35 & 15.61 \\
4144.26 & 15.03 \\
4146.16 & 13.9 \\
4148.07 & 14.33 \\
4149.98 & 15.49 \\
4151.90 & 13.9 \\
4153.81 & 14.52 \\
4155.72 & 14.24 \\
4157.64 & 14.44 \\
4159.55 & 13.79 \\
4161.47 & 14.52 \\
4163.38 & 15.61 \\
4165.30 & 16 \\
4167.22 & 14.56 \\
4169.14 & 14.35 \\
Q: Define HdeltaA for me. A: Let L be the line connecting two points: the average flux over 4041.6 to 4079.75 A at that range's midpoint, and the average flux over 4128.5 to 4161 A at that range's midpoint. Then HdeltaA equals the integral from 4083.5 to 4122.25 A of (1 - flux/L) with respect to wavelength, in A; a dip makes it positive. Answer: 1.5 A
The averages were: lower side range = 16.3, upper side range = 14.6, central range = 14.9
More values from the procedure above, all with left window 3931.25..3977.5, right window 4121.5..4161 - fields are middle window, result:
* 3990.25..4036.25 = -4.8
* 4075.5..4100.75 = -2.1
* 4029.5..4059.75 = -2.6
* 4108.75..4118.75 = 0.5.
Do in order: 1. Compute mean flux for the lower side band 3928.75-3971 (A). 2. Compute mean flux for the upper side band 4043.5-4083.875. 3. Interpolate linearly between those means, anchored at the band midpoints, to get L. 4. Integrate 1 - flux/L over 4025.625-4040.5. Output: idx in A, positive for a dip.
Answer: 0.8 A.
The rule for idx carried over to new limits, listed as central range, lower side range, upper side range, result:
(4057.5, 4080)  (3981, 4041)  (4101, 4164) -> -3.9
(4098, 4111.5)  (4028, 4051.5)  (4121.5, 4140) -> -0.7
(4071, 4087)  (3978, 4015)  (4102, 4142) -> -1.6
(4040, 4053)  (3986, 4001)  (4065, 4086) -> 0.6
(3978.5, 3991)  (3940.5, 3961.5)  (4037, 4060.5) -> 0.6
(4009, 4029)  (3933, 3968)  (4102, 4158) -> -2.6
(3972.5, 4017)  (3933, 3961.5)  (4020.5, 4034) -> -2.2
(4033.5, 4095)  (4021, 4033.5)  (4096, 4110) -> -2.9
